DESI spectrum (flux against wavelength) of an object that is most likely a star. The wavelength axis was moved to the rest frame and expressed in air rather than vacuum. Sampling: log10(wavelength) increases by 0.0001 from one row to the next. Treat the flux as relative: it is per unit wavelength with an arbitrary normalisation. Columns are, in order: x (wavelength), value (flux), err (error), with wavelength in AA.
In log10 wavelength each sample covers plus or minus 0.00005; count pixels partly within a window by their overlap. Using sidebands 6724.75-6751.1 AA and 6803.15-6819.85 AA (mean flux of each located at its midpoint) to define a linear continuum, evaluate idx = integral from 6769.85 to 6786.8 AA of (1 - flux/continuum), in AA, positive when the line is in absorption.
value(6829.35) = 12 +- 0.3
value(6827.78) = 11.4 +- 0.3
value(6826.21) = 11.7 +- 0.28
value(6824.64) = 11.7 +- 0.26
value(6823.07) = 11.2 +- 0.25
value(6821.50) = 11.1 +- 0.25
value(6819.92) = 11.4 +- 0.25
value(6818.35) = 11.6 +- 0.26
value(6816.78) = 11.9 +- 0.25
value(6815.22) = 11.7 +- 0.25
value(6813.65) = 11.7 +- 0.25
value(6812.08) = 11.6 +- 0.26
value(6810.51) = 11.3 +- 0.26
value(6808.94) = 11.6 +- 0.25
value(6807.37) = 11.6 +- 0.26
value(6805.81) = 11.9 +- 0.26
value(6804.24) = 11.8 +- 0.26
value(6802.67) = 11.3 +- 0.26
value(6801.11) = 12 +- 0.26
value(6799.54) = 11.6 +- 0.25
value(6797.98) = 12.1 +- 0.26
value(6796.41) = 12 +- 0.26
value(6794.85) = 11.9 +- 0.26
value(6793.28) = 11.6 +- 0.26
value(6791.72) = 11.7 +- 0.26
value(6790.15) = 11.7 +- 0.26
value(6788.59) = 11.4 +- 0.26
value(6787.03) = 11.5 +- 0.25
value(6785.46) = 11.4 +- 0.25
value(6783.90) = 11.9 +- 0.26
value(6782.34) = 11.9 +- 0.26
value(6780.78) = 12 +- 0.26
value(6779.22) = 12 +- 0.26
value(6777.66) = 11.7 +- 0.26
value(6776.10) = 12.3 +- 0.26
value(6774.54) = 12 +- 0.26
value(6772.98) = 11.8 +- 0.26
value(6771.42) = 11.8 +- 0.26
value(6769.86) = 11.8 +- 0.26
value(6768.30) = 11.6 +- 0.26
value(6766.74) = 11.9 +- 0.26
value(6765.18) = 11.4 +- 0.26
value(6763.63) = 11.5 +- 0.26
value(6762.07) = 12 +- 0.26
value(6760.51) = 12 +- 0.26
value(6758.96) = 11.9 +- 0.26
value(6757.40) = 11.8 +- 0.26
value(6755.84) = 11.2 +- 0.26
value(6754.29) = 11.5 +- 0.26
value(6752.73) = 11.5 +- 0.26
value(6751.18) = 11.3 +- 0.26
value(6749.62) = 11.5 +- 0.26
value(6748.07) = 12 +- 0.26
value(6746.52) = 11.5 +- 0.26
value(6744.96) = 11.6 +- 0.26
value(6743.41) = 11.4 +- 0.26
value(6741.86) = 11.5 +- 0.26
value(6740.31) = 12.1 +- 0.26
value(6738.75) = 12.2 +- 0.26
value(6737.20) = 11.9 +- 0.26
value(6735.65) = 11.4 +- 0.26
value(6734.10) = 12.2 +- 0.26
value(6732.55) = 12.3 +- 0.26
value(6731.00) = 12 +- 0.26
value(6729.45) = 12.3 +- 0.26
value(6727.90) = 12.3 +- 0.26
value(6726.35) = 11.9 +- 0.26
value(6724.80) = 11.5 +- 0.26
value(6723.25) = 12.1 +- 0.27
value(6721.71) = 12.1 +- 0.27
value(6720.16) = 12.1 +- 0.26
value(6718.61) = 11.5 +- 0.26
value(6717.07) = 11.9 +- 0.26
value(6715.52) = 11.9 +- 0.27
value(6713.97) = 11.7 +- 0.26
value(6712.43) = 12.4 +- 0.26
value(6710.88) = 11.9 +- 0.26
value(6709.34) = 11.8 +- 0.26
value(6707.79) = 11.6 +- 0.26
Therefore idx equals -0.17 AA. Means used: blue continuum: 11.9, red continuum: 11.7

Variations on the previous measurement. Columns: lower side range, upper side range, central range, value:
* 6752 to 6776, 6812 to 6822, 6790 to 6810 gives -0.21 AA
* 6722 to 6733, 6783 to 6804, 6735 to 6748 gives 0.28 AA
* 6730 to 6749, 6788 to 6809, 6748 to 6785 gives 0.13 AA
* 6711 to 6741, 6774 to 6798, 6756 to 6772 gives 0.17 AA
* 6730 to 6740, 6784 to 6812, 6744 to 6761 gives 0.43 AA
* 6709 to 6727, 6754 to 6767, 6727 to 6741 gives -0.30 AA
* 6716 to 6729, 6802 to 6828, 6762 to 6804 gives -0.27 AA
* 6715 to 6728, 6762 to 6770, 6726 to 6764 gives -0.05 AA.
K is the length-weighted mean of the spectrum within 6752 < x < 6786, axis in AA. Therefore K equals 11.8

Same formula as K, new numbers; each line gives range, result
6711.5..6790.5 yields 11.8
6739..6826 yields 11.7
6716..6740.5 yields 12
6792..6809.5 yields 11.8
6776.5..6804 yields 11.8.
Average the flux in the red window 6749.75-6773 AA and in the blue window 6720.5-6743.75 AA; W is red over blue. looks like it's 0.97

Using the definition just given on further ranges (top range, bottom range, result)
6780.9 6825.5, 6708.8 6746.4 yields 0.98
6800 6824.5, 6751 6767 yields 0.99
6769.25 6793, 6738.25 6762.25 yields 1.01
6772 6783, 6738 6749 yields 1.02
